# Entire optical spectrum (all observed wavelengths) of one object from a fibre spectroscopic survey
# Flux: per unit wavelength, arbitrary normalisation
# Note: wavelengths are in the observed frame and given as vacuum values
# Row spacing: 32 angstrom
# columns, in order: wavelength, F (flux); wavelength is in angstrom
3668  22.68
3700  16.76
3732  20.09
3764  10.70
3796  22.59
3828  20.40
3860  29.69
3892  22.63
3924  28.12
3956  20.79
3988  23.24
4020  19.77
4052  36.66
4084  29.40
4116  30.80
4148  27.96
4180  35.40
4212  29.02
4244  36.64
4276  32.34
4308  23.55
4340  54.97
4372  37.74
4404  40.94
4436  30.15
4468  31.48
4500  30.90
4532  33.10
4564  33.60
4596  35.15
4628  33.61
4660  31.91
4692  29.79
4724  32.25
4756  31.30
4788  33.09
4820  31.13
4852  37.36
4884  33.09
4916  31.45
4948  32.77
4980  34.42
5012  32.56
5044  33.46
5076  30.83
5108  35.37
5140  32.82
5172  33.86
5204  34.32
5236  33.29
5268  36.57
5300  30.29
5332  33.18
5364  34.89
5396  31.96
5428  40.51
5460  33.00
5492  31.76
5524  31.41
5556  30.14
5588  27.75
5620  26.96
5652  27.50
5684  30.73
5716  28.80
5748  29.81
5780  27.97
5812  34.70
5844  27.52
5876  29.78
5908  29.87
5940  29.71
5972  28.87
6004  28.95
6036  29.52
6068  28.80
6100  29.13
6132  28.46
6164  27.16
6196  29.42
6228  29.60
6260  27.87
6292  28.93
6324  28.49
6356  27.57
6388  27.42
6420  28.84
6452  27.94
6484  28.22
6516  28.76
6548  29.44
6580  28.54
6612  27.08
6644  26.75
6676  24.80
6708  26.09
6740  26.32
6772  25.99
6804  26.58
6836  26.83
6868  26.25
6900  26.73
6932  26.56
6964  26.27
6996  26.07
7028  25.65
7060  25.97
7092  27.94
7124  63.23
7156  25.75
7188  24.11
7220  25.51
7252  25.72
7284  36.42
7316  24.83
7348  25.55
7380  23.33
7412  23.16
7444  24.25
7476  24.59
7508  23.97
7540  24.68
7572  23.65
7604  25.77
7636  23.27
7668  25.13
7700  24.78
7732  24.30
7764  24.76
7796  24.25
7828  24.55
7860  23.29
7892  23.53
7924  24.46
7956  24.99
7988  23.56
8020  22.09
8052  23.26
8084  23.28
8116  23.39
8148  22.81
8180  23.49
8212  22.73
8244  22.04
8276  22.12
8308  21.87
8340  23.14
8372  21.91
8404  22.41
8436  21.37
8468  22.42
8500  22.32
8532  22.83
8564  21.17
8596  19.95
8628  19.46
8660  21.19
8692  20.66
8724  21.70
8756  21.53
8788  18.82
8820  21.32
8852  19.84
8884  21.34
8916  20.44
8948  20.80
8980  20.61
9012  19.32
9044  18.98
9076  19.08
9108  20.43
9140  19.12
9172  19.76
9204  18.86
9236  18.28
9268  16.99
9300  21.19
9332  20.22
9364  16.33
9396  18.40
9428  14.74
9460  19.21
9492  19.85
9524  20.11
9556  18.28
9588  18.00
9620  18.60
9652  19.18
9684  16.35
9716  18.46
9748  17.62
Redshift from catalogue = 0.08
